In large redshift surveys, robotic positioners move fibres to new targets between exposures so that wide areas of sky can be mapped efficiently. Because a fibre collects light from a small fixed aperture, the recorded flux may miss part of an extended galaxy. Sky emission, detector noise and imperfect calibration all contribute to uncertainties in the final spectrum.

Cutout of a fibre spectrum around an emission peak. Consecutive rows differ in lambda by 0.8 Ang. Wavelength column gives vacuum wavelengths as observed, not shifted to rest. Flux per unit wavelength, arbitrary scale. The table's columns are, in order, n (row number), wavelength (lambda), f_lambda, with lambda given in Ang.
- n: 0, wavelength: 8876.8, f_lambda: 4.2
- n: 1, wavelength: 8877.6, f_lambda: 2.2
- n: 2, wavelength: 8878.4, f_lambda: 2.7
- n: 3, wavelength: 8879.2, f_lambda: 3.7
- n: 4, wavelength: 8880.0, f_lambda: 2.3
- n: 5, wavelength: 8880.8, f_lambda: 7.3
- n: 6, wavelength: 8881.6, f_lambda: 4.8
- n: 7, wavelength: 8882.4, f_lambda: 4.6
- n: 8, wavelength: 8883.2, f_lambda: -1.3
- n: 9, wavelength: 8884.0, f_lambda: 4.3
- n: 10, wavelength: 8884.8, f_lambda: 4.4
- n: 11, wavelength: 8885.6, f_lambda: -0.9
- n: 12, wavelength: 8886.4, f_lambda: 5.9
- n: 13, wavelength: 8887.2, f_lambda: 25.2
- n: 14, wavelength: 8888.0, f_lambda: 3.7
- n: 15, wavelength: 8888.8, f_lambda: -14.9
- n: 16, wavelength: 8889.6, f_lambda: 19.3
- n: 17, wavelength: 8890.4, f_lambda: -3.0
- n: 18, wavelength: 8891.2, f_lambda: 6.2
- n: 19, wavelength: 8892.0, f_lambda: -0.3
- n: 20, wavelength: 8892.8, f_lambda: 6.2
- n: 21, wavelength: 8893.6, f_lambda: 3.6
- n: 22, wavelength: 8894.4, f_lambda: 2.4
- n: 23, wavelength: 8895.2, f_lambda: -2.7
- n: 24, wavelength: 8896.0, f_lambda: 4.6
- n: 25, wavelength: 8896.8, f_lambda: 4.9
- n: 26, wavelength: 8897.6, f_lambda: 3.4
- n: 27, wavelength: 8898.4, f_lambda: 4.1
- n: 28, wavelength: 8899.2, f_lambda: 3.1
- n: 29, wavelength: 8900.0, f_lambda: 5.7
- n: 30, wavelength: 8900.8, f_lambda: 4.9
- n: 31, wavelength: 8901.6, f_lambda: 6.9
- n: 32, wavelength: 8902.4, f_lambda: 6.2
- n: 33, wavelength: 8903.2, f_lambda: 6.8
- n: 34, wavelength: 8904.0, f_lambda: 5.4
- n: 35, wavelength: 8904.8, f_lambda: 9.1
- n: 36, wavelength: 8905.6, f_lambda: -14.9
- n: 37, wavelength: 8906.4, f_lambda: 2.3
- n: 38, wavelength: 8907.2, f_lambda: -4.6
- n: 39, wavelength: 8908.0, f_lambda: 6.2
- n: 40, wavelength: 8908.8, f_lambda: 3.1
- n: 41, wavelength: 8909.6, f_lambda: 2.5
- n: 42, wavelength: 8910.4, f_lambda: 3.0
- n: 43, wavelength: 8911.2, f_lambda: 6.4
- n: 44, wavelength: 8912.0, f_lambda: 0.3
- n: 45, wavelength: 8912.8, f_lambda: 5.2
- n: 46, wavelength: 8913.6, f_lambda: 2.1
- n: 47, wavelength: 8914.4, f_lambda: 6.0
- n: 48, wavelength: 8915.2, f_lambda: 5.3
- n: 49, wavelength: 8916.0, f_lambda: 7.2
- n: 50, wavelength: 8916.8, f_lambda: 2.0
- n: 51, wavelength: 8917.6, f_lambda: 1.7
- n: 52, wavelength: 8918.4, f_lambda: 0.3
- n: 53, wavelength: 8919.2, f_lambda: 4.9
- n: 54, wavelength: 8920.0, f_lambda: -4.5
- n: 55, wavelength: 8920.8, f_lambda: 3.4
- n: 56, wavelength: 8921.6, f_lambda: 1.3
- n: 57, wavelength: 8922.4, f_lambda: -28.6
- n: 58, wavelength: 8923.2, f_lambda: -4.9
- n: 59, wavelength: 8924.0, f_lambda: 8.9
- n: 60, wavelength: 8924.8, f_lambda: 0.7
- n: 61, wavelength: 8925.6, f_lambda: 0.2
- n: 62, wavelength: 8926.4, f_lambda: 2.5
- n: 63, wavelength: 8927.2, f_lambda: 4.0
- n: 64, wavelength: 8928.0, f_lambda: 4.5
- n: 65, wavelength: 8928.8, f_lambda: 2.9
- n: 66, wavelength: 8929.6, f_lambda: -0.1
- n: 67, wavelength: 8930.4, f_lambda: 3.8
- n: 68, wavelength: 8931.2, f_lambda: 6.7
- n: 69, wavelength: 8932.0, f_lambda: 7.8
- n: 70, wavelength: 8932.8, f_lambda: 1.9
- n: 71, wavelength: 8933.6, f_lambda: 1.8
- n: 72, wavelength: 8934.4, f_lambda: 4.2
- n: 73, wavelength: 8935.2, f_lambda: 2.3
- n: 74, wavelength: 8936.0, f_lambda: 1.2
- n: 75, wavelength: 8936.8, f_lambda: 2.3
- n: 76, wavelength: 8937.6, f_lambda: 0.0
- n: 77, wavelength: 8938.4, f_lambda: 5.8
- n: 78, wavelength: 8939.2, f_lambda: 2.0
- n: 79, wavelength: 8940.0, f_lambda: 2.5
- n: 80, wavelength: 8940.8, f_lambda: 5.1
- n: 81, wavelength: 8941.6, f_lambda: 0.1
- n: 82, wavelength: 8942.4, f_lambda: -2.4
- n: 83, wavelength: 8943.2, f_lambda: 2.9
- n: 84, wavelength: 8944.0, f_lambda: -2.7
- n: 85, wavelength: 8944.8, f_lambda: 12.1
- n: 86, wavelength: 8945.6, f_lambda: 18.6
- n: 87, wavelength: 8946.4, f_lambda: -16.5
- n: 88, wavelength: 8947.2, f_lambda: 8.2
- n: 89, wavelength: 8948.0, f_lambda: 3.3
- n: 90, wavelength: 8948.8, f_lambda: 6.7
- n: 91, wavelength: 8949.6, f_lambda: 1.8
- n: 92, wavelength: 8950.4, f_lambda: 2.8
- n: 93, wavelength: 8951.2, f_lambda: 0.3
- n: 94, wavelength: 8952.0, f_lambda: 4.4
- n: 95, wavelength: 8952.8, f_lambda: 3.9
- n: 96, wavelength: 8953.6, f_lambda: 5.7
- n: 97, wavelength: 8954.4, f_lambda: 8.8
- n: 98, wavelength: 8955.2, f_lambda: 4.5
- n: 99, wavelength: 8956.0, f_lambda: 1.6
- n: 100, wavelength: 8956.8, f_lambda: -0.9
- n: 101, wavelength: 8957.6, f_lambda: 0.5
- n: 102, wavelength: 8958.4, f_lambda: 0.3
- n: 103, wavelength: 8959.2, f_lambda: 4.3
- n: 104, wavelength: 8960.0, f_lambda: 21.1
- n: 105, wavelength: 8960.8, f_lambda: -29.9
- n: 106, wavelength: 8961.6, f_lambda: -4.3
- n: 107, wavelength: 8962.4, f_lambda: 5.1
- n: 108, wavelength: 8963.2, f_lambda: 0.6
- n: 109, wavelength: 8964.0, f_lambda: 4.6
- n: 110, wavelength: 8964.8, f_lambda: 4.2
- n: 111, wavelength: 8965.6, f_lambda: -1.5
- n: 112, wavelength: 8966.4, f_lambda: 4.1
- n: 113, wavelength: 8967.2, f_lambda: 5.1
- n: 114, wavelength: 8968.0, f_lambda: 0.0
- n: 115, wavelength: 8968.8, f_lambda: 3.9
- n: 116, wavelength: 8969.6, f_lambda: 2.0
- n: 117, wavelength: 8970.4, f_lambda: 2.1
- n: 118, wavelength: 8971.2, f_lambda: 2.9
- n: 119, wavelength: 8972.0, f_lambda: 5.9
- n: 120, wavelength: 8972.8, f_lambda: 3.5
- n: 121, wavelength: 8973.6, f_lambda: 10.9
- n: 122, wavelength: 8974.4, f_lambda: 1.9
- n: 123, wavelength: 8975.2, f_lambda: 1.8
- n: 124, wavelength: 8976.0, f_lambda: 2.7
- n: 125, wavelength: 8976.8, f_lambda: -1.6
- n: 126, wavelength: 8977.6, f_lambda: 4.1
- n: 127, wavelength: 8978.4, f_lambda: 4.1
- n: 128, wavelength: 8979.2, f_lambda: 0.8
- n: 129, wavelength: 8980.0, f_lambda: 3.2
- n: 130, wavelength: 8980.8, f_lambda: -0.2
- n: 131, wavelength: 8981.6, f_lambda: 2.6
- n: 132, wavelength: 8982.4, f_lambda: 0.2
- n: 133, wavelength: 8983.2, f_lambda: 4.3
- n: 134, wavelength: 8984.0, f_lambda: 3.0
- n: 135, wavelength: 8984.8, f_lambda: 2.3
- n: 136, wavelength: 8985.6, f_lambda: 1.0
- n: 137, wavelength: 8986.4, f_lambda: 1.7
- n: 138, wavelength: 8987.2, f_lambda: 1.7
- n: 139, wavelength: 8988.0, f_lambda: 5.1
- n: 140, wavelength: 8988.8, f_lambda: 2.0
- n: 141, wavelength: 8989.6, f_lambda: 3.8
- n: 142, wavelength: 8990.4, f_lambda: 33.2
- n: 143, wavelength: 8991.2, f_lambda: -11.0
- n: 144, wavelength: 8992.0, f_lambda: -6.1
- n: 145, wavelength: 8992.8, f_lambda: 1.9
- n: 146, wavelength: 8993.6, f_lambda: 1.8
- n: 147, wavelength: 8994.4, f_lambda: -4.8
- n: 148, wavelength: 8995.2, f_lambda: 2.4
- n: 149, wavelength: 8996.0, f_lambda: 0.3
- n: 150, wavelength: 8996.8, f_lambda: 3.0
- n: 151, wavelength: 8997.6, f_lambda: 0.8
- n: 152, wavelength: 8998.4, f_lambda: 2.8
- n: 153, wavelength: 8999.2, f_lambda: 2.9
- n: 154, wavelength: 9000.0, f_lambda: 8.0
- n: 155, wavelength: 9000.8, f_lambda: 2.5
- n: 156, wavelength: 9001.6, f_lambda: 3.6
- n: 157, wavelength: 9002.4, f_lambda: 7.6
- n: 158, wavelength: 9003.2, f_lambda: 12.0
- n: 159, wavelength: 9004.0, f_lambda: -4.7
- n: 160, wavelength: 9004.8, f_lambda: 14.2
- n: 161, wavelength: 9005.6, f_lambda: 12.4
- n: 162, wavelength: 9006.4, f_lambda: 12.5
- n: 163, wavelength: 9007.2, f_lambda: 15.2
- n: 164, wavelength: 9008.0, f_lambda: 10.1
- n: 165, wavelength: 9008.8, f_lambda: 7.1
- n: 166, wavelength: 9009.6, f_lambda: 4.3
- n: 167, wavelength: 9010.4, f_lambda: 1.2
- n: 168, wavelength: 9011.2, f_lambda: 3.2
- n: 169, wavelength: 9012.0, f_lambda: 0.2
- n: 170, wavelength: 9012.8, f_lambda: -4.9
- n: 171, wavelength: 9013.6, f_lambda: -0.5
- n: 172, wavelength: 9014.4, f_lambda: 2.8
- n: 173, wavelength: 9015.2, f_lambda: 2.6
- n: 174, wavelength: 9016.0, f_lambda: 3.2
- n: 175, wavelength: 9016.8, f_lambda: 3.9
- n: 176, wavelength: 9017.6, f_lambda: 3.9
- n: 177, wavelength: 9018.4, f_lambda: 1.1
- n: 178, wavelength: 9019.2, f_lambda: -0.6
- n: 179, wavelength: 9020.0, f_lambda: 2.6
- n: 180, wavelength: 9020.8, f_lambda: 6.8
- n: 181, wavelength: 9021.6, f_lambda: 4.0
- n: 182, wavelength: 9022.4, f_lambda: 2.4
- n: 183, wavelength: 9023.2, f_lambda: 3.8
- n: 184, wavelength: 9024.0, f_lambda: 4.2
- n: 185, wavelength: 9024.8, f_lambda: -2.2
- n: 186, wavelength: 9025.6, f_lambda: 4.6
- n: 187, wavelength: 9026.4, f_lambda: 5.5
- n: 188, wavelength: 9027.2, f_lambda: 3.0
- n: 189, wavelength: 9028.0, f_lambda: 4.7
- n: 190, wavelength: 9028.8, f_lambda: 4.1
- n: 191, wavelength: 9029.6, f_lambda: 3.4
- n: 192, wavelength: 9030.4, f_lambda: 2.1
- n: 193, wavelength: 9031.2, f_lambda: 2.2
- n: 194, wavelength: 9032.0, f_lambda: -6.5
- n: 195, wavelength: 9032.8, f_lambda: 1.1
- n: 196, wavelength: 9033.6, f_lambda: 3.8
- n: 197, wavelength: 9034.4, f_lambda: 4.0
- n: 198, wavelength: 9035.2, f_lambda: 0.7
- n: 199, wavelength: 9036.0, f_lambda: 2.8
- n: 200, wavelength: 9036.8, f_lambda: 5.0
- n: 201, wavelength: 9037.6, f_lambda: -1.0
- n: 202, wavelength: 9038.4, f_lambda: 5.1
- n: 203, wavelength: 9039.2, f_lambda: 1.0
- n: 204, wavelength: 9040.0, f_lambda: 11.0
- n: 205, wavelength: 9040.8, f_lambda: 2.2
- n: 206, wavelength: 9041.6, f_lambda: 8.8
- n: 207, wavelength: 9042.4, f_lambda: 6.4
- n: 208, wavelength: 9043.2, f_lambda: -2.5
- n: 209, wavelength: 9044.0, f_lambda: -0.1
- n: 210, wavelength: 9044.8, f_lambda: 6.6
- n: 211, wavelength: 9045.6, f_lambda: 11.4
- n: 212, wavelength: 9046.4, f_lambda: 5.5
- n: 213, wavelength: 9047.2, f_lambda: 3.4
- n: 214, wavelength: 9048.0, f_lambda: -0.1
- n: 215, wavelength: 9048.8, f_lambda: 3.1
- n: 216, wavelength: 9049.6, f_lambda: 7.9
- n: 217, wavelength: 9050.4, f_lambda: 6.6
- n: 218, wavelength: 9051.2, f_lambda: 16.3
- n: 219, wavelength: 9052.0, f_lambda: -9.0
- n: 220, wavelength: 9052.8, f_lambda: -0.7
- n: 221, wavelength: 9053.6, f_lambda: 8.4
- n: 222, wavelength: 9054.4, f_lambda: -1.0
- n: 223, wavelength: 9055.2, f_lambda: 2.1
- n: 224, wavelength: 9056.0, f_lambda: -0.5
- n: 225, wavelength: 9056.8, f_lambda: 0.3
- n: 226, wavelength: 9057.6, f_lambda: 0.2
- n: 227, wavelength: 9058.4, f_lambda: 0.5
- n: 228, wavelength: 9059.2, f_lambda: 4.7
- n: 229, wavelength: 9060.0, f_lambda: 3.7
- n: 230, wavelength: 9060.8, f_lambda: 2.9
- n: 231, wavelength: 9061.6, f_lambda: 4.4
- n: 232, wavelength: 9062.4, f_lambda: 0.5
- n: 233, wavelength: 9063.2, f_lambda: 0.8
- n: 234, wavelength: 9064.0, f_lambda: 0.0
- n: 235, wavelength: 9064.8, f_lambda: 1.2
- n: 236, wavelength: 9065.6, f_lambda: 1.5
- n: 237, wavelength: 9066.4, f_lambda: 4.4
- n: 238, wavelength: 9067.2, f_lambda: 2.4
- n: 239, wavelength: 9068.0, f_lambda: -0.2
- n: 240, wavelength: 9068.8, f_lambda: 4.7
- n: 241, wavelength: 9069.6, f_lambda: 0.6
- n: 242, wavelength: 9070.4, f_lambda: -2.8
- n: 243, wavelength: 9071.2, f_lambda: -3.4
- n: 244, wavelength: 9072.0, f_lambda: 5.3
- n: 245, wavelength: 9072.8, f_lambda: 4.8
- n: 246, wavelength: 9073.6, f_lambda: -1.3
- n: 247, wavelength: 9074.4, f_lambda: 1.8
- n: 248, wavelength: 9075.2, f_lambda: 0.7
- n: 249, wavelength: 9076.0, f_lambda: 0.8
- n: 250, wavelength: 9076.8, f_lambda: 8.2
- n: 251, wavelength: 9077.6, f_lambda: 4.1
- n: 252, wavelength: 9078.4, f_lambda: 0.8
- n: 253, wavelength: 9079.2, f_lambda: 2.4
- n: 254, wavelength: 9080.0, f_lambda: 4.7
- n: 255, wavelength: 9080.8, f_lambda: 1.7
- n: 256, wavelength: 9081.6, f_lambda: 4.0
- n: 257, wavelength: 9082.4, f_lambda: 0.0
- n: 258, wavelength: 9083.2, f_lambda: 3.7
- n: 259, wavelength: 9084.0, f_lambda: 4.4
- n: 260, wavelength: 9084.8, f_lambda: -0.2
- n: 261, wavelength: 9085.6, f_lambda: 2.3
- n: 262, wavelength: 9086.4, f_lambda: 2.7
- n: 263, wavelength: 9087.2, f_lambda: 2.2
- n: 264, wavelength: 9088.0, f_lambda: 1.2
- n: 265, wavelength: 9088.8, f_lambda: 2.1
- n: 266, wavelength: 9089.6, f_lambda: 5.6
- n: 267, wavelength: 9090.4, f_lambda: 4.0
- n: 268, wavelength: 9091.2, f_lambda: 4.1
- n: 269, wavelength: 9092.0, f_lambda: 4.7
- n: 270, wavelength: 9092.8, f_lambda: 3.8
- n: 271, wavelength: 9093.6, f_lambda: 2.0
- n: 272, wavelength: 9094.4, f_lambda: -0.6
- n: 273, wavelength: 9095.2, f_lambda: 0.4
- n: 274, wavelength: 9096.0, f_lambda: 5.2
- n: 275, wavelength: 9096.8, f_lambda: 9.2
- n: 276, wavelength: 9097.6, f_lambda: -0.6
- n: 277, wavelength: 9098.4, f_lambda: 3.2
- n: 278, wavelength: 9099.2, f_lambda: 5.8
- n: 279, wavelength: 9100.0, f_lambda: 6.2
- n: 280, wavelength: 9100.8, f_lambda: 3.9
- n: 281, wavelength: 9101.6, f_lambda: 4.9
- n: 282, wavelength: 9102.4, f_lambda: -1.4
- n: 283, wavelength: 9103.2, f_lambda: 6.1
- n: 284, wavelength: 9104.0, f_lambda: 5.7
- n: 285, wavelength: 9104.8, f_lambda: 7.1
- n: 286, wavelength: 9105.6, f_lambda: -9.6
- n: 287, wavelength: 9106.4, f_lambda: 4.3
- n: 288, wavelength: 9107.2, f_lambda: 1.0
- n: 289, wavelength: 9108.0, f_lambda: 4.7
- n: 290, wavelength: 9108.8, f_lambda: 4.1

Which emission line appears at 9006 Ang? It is Hbeta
